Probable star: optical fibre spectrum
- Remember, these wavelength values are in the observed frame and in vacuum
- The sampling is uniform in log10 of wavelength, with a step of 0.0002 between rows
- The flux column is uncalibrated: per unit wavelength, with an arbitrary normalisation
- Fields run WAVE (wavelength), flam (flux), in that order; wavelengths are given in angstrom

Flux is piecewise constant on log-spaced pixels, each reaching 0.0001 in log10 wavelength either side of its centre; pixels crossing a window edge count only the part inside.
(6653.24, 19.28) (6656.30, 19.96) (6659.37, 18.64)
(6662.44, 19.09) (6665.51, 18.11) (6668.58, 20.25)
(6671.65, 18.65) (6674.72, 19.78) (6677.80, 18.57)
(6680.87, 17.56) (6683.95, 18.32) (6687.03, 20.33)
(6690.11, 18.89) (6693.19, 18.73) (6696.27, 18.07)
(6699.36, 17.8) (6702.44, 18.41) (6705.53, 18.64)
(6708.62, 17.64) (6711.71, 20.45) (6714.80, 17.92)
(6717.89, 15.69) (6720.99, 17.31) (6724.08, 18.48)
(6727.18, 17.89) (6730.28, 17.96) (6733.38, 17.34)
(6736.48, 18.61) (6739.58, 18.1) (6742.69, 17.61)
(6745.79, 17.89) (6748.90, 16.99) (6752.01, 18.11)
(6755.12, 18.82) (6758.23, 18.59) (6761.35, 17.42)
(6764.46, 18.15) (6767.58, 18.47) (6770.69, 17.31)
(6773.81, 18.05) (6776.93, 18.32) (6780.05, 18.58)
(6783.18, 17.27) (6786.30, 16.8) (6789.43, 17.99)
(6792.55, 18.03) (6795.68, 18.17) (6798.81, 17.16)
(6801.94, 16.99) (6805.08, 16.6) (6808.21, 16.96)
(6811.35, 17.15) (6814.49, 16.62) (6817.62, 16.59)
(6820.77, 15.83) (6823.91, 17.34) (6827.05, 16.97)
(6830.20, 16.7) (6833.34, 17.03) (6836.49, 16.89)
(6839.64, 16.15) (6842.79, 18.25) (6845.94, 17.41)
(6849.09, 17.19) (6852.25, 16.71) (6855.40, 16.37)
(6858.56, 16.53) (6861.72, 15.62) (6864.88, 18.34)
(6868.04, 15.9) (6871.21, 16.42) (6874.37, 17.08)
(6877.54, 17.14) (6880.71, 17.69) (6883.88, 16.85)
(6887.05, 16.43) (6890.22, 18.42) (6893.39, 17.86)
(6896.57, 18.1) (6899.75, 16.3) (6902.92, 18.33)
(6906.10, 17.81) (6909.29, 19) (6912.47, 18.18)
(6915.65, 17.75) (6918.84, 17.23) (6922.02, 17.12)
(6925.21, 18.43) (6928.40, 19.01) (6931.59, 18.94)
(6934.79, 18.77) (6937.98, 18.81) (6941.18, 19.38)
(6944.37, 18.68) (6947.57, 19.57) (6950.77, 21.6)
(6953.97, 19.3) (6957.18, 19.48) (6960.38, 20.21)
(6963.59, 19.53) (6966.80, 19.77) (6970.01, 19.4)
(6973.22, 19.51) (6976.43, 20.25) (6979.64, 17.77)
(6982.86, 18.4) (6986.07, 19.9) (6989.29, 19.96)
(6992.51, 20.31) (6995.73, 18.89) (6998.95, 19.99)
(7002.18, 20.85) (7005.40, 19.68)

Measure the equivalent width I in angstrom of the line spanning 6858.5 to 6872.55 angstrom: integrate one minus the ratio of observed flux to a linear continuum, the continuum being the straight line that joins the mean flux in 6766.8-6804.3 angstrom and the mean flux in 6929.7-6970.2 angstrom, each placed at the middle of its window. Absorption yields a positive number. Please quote 1.5 angstrom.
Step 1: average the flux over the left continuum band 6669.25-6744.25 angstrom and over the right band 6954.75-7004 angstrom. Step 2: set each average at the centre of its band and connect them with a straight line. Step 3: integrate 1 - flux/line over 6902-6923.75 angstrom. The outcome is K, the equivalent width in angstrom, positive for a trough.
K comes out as 1.6 angstrom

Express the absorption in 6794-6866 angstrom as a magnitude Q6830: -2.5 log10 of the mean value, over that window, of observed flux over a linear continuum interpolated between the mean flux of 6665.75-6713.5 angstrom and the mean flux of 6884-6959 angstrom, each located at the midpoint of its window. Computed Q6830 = 0.10 mag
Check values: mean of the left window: 18.8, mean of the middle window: 16.9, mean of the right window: 18.4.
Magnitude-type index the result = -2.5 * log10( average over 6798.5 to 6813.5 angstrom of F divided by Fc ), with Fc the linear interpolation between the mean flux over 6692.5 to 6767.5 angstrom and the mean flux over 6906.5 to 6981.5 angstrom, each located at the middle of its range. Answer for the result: 0.09 mag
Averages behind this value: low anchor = 18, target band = 16.9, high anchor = 19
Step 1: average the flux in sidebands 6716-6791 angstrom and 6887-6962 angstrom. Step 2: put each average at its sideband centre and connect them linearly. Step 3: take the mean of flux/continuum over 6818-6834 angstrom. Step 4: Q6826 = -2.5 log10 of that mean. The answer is 0.09 mag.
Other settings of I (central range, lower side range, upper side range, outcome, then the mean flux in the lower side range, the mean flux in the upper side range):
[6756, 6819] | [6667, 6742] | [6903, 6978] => 3.5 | 18.4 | 19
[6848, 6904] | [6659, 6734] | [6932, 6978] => 6.3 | 18.4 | 19.6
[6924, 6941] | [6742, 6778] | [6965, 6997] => 0.2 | 18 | 19.4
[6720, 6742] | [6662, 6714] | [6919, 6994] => 1.0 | 18.8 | 19.3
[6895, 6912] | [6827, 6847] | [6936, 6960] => 0.6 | 17.1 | 19.6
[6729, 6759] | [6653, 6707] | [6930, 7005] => 1.6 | 18.8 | 19.5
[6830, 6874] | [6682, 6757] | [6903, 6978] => 4.3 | 18.2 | 19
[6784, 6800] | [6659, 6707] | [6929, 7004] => 1.2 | 18.7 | 19.5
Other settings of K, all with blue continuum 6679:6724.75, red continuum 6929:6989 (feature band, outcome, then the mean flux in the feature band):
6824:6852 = 2.7 angstrom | 17.1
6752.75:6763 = 0.1 angstrom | 18.3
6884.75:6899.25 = 1.2 angstrom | 17.6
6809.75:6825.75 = 1.8 angstrom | 16.7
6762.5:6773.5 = 0.4 angstrom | 18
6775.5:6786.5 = 0.5 angstrom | 17.9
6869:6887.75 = 2.1 angstrom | 16.9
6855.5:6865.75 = 1.3 angstrom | 16.7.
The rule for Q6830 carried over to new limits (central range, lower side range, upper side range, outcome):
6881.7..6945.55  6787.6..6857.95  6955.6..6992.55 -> 0.03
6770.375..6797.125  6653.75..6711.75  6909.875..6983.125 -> 0.06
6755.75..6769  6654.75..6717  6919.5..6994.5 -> 0.04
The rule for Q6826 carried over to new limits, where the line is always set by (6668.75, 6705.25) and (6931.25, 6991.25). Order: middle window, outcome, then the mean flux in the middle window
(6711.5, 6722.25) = 0.08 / 17.5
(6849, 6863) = 0.17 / 16.4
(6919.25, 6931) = 0.07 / 18.2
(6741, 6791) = 0.06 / 17.9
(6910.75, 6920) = 0.09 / 17.8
